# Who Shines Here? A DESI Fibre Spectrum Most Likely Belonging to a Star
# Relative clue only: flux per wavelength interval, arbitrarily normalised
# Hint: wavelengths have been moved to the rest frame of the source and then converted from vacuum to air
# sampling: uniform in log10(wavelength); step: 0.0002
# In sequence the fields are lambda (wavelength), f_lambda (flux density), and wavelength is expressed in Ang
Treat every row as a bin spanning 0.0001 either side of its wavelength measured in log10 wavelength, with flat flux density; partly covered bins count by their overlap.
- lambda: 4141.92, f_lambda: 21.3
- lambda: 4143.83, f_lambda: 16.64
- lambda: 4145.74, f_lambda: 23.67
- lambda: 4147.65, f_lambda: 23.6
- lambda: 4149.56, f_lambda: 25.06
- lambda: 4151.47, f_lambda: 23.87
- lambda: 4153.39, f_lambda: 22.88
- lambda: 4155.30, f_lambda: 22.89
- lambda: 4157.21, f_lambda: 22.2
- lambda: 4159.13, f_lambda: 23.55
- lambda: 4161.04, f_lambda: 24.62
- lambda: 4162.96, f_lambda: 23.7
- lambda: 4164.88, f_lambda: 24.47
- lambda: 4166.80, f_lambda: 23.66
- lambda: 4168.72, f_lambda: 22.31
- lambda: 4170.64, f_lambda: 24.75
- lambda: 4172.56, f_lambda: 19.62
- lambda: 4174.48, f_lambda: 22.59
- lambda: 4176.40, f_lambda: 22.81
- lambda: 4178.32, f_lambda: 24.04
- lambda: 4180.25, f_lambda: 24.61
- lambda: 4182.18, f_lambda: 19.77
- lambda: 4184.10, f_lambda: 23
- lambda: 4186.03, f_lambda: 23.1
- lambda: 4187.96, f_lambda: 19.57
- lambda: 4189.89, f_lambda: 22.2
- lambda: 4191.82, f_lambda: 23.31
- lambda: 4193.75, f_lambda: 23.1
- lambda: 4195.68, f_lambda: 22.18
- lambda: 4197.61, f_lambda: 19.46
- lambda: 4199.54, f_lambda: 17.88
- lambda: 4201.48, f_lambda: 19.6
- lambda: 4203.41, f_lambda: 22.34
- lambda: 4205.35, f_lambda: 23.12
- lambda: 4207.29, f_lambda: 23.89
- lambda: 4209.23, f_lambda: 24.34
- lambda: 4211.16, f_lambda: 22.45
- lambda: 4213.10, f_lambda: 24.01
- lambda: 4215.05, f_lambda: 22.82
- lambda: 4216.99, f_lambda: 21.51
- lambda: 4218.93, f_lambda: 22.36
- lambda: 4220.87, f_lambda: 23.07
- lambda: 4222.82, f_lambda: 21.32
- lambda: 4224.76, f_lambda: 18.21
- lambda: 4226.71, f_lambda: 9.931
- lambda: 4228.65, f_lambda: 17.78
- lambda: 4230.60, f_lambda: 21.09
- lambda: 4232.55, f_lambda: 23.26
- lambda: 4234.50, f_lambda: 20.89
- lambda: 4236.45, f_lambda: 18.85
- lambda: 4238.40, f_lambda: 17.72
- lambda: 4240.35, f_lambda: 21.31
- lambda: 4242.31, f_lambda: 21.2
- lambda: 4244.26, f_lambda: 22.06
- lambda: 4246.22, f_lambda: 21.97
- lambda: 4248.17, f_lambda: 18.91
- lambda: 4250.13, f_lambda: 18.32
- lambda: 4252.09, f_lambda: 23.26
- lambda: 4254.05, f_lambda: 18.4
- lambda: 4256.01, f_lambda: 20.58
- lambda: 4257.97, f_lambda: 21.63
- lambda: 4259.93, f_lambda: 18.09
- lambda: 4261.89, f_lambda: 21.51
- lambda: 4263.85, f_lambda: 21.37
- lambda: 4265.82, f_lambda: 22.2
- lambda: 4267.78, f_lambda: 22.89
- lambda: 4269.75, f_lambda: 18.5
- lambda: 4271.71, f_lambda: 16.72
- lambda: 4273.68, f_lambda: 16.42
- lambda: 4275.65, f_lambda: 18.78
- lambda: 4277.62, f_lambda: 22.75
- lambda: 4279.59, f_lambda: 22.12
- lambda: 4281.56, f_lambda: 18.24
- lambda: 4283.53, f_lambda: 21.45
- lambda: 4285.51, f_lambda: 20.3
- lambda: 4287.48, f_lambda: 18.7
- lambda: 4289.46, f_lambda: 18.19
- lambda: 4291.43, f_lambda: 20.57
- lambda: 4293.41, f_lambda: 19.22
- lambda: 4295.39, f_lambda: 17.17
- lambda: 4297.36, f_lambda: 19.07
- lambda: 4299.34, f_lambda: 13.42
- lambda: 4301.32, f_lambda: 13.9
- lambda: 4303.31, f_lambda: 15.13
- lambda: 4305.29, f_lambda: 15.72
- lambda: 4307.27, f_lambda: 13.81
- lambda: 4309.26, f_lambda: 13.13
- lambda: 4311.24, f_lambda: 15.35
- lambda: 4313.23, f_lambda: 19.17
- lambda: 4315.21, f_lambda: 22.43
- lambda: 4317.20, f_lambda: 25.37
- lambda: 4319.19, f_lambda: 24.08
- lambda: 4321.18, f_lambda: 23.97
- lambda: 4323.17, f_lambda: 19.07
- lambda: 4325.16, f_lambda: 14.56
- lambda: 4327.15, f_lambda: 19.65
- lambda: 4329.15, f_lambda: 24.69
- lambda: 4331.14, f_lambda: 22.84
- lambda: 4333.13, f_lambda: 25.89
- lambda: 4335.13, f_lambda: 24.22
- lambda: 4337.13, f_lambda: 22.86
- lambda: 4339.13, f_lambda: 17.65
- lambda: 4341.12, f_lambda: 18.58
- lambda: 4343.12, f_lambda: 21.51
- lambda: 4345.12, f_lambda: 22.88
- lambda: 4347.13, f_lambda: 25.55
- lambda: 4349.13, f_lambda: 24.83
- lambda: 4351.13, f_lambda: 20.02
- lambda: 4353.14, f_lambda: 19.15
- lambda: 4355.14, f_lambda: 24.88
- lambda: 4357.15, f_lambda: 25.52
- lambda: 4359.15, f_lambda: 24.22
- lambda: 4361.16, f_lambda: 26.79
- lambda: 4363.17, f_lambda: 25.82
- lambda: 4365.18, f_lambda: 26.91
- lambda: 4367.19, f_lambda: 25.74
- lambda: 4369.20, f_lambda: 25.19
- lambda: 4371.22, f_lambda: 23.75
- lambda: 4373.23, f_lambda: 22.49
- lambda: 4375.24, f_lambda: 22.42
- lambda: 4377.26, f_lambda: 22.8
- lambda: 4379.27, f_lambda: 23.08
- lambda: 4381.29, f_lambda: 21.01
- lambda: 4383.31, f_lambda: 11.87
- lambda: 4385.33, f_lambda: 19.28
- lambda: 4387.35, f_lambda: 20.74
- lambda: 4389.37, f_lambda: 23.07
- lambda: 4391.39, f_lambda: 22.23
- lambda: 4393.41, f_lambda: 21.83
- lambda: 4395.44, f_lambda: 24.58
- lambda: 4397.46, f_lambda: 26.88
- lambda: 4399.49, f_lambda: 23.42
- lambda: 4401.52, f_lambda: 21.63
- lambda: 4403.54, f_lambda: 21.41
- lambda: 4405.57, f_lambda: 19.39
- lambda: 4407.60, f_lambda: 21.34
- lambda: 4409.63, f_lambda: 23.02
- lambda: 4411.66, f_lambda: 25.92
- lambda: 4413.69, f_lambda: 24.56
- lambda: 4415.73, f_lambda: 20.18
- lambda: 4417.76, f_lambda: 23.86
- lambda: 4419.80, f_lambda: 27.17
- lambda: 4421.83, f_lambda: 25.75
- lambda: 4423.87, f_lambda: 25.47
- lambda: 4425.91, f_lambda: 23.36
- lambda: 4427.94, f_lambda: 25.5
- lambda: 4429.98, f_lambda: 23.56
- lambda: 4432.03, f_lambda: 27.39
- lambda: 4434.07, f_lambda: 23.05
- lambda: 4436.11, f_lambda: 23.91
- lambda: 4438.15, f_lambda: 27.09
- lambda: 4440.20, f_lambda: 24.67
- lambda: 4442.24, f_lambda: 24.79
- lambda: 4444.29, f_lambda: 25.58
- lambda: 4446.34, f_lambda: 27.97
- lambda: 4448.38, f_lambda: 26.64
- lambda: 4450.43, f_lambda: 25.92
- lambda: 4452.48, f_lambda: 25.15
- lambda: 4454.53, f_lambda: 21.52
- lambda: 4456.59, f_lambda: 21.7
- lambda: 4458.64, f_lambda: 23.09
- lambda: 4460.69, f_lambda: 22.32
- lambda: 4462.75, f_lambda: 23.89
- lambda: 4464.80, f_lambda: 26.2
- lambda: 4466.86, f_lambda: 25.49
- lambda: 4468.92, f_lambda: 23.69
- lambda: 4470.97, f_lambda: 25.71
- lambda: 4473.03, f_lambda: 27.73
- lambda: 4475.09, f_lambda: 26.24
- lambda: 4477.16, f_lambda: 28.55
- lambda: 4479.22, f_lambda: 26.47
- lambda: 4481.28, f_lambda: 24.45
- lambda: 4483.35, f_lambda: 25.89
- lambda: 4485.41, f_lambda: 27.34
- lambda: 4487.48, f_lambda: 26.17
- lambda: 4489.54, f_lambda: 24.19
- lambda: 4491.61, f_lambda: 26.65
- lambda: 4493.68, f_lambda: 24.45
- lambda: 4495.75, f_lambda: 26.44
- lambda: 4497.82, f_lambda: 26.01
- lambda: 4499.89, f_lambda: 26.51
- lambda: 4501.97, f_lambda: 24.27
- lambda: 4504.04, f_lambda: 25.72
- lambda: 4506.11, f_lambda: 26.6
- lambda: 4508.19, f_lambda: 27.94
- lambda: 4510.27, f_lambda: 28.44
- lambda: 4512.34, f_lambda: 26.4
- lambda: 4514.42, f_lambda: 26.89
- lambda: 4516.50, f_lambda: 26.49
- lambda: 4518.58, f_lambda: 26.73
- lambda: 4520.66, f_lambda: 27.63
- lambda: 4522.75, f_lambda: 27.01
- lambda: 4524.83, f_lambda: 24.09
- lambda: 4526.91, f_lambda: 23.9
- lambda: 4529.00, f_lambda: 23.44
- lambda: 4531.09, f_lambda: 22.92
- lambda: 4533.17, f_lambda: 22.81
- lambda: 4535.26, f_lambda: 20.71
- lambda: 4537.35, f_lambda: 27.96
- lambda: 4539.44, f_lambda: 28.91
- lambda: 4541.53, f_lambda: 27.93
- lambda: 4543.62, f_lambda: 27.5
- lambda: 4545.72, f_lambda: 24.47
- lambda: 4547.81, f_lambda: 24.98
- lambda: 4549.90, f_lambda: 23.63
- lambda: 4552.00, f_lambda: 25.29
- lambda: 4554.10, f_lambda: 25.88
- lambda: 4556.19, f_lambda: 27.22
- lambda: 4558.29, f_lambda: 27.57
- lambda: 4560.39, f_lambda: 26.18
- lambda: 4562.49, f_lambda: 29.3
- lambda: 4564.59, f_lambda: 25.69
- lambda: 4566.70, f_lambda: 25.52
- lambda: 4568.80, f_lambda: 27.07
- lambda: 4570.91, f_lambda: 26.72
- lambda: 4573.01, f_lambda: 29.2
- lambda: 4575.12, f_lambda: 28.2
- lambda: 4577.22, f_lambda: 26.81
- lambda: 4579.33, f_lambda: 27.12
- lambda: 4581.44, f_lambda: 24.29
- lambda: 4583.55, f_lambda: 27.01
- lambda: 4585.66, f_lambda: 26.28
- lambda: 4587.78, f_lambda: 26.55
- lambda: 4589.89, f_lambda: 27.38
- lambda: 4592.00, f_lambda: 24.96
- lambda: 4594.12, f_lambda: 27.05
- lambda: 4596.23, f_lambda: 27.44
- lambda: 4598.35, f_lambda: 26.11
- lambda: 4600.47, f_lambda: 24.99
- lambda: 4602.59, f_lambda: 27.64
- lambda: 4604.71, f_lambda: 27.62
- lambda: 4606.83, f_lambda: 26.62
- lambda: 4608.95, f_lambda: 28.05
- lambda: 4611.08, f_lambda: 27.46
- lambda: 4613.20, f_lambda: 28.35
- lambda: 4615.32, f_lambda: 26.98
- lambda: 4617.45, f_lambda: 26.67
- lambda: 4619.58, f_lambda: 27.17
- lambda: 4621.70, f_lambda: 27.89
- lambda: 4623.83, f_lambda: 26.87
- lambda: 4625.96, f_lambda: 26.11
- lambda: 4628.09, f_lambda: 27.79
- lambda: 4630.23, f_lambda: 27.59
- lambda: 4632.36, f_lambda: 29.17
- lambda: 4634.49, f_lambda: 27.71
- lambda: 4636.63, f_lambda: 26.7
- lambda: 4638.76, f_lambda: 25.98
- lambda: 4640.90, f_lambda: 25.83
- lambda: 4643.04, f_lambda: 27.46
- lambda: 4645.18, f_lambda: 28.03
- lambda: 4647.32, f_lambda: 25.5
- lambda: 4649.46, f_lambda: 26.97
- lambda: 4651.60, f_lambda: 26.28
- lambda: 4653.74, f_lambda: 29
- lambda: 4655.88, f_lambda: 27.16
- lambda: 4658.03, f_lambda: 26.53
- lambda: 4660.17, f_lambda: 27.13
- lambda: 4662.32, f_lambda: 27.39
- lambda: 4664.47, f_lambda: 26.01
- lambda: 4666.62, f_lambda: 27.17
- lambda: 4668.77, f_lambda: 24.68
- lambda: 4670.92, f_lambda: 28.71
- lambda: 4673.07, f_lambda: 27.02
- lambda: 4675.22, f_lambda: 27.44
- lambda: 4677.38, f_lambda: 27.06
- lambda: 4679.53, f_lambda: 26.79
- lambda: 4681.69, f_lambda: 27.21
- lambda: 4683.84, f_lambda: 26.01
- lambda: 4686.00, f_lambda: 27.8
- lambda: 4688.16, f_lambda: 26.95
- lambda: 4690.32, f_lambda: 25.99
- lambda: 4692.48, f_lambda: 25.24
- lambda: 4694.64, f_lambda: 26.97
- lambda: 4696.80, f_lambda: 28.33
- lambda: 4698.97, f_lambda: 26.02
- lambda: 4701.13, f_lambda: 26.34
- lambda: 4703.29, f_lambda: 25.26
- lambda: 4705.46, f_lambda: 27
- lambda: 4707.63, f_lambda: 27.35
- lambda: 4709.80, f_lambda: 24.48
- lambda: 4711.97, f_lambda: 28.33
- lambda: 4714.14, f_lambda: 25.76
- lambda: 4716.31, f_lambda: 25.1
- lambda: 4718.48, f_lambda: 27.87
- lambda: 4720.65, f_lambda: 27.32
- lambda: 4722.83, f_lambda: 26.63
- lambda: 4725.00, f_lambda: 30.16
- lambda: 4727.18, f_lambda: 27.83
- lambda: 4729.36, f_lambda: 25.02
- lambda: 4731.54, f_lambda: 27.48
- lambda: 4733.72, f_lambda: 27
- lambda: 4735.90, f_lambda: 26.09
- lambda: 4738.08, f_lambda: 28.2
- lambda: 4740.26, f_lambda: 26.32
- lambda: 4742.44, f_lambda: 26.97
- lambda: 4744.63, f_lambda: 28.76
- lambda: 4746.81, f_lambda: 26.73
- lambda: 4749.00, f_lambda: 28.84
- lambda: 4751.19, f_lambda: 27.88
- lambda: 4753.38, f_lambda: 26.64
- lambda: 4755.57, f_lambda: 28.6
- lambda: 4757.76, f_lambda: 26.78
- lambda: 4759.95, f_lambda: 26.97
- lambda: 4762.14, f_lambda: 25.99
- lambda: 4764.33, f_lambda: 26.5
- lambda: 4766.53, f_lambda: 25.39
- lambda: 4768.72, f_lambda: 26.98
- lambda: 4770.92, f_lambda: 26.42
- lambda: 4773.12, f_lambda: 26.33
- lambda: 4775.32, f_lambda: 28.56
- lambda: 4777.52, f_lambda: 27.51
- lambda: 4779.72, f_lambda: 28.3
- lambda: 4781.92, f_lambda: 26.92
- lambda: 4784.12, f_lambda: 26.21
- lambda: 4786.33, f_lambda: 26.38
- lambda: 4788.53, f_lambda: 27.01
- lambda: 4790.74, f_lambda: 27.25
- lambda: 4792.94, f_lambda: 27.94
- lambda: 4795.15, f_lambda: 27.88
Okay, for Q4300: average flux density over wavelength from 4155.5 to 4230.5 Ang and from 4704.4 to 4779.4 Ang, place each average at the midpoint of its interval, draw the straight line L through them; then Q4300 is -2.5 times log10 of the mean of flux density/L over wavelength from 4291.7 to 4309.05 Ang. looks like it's 0.39 mag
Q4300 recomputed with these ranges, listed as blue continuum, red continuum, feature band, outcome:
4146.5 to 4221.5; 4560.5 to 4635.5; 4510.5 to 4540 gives 0.035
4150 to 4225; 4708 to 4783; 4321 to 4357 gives 0.090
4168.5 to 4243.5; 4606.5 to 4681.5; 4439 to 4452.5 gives -0.058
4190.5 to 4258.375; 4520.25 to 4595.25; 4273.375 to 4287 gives 0.085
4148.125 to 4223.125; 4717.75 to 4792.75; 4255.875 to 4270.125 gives 0.112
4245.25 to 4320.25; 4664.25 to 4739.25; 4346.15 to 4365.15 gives -0.181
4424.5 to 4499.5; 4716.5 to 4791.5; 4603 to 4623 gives -0.048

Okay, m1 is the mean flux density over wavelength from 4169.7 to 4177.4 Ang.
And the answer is 22.5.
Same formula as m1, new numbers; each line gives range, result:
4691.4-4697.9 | 26.8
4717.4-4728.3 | 27.9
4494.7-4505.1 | 25.8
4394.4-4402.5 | 24.1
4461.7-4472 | 25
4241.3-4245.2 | 21.6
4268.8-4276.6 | 17.6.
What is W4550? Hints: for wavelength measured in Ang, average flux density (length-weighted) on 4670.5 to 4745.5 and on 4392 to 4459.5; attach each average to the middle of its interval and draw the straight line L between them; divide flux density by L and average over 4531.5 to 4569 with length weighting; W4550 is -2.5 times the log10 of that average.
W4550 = -0.02 mag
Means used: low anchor 24.2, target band 26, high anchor 26.9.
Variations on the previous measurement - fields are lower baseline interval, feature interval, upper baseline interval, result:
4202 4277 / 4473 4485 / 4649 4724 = -0.11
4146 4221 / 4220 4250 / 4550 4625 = 0.17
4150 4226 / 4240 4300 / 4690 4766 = 0.16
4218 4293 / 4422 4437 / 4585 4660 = -0.06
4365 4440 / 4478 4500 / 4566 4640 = -0.04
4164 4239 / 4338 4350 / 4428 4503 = 0.08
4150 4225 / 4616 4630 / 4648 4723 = -0.03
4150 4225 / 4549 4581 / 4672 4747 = -0.04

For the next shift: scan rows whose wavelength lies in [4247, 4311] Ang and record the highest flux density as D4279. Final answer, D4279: 23.26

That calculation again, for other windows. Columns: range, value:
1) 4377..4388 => 23.08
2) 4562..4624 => 29.3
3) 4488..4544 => 28.91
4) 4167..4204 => 24.75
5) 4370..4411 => 26.88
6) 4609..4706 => 29.17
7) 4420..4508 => 28.55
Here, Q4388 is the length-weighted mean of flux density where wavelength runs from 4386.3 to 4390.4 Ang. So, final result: 21.9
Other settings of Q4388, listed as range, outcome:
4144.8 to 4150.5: 24.1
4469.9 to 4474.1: 26.7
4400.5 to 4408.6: 20.9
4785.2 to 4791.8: 26.9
